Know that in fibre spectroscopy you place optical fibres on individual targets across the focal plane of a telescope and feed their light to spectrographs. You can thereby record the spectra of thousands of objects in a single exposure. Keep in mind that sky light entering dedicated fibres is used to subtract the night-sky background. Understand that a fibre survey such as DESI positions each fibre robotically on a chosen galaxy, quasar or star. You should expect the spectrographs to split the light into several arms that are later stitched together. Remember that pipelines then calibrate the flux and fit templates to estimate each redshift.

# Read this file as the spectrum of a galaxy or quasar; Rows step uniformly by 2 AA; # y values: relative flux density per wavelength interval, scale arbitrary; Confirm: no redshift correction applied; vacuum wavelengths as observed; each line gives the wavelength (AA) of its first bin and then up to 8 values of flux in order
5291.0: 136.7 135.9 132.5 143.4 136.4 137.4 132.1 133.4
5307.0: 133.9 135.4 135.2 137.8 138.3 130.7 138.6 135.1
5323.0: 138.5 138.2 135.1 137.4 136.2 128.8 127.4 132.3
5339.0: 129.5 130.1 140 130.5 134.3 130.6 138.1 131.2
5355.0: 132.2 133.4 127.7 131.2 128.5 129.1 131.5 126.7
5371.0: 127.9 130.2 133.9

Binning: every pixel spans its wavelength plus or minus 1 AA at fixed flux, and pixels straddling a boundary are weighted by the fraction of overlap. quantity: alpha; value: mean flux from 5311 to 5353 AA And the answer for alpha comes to 134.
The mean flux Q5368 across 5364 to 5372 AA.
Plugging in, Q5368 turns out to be 129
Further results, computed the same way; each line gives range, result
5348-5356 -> 133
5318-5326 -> 138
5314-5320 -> 136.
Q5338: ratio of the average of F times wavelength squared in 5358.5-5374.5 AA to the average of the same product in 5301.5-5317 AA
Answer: 0.98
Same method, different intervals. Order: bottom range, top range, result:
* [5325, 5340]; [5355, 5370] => 0.99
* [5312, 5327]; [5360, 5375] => 0.97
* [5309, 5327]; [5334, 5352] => 0.98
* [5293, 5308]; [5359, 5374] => 0.98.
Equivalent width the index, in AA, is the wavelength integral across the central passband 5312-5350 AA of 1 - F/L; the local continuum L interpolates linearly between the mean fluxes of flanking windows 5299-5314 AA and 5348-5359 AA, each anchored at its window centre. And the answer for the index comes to -0.1 AA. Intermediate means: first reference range 135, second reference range 133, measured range 134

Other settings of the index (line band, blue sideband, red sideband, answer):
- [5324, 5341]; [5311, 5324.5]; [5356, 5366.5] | 0.17 AA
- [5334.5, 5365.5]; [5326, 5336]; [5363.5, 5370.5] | -0.21 AA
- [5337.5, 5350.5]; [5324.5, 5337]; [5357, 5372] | -0.08 AA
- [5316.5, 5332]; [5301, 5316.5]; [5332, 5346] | -0.38 AA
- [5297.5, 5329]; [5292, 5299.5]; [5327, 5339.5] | -0.25 AA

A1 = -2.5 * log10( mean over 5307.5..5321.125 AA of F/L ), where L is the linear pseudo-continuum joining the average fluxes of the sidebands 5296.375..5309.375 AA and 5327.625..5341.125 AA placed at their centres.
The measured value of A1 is -0.01 mag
